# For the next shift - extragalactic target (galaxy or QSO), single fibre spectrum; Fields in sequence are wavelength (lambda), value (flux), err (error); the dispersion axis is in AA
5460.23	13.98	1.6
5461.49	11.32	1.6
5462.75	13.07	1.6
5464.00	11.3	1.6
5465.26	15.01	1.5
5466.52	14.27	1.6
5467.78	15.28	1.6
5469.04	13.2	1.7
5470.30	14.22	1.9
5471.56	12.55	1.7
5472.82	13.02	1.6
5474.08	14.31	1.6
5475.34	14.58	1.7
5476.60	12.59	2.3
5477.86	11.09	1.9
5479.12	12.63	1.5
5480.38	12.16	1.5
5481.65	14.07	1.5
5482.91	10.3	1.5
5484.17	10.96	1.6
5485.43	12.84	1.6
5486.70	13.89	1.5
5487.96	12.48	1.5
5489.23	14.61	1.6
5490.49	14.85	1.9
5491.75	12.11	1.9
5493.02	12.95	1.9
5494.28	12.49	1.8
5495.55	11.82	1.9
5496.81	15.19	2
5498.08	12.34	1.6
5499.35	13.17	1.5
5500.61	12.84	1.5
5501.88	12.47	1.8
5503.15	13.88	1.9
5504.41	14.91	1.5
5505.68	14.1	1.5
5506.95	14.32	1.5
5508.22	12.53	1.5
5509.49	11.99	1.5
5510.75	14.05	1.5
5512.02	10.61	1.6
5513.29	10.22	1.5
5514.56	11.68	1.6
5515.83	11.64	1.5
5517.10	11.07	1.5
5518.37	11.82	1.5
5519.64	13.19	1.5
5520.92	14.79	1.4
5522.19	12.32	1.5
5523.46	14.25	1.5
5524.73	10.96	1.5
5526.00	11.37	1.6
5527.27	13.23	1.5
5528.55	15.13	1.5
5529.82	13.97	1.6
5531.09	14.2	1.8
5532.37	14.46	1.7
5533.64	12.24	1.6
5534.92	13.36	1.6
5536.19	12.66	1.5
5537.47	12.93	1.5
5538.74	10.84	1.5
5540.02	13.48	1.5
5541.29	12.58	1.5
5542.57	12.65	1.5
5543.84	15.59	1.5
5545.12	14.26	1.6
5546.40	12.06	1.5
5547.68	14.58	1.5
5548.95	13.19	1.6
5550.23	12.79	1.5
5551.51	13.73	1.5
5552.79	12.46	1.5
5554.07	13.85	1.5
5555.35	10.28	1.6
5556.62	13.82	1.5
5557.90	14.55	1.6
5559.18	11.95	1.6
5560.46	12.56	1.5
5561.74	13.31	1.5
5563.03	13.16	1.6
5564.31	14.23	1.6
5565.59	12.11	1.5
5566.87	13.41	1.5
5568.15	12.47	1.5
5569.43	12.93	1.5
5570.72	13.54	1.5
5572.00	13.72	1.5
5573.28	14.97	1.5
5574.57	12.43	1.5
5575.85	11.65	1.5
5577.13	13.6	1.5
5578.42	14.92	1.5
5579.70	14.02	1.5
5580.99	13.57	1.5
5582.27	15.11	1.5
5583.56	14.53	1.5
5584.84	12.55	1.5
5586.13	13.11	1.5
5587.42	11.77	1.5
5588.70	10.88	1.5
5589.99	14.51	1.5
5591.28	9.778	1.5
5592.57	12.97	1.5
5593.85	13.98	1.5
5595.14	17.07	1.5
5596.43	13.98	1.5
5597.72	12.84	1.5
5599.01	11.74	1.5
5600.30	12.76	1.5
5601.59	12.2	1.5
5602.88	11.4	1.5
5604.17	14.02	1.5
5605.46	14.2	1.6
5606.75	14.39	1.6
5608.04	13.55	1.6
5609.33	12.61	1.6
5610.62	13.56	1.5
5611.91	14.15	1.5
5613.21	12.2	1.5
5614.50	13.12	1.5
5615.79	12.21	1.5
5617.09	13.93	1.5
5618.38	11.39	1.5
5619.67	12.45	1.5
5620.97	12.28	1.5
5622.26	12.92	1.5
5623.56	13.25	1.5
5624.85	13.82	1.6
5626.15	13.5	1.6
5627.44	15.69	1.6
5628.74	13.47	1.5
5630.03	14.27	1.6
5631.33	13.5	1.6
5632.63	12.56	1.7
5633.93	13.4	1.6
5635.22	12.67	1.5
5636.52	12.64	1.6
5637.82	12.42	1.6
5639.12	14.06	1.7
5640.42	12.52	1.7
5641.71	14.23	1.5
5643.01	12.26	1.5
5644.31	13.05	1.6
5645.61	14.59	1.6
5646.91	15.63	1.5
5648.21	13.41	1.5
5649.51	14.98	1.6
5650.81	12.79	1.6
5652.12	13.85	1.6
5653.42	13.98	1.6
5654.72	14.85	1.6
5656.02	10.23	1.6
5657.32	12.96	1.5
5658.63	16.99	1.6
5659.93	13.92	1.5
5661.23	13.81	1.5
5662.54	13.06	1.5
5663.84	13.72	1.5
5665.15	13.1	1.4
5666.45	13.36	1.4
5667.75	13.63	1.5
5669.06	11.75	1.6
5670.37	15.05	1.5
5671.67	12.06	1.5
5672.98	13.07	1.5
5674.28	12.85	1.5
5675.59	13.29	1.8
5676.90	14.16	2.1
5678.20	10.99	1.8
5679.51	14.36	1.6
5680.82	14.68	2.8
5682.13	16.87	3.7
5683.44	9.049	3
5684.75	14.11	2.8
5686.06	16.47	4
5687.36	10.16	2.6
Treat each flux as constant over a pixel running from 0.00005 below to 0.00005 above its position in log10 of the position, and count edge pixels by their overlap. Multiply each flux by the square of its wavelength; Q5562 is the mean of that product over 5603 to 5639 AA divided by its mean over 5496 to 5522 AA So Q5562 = 1.1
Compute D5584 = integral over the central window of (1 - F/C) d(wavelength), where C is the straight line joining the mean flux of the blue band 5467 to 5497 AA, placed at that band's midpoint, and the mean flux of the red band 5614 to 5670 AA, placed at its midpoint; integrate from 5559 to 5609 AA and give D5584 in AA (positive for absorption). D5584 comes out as 0.19 AA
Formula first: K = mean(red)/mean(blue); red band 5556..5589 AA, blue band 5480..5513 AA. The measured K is 1.0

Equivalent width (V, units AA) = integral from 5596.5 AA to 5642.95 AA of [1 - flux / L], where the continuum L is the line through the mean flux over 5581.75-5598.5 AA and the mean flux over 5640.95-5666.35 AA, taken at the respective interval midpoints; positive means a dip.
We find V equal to 1.2 AA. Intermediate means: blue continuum 13.3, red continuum 13.7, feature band 13.1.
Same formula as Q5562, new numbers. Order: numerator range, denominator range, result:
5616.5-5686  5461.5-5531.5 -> 1.10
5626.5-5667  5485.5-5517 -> 1.11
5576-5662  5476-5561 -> 1.07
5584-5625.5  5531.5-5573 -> 1.01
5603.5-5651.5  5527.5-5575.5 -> 1.04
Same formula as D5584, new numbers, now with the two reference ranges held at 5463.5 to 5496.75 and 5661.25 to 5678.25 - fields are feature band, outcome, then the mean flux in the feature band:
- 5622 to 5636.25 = -0.4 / 13.5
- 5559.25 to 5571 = 0.1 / 13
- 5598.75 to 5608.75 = 0.1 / 13.1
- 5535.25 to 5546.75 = 0.1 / 13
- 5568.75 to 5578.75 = -0.2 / 13.4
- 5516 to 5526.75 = 0.6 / 12.4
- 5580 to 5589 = 0.0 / 13.2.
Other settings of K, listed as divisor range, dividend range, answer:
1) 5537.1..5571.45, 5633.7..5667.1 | 1.04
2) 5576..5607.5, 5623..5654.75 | 1.02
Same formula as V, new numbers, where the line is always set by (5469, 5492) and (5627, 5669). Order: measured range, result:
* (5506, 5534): 0.8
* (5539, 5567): 0.1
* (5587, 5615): 0.7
